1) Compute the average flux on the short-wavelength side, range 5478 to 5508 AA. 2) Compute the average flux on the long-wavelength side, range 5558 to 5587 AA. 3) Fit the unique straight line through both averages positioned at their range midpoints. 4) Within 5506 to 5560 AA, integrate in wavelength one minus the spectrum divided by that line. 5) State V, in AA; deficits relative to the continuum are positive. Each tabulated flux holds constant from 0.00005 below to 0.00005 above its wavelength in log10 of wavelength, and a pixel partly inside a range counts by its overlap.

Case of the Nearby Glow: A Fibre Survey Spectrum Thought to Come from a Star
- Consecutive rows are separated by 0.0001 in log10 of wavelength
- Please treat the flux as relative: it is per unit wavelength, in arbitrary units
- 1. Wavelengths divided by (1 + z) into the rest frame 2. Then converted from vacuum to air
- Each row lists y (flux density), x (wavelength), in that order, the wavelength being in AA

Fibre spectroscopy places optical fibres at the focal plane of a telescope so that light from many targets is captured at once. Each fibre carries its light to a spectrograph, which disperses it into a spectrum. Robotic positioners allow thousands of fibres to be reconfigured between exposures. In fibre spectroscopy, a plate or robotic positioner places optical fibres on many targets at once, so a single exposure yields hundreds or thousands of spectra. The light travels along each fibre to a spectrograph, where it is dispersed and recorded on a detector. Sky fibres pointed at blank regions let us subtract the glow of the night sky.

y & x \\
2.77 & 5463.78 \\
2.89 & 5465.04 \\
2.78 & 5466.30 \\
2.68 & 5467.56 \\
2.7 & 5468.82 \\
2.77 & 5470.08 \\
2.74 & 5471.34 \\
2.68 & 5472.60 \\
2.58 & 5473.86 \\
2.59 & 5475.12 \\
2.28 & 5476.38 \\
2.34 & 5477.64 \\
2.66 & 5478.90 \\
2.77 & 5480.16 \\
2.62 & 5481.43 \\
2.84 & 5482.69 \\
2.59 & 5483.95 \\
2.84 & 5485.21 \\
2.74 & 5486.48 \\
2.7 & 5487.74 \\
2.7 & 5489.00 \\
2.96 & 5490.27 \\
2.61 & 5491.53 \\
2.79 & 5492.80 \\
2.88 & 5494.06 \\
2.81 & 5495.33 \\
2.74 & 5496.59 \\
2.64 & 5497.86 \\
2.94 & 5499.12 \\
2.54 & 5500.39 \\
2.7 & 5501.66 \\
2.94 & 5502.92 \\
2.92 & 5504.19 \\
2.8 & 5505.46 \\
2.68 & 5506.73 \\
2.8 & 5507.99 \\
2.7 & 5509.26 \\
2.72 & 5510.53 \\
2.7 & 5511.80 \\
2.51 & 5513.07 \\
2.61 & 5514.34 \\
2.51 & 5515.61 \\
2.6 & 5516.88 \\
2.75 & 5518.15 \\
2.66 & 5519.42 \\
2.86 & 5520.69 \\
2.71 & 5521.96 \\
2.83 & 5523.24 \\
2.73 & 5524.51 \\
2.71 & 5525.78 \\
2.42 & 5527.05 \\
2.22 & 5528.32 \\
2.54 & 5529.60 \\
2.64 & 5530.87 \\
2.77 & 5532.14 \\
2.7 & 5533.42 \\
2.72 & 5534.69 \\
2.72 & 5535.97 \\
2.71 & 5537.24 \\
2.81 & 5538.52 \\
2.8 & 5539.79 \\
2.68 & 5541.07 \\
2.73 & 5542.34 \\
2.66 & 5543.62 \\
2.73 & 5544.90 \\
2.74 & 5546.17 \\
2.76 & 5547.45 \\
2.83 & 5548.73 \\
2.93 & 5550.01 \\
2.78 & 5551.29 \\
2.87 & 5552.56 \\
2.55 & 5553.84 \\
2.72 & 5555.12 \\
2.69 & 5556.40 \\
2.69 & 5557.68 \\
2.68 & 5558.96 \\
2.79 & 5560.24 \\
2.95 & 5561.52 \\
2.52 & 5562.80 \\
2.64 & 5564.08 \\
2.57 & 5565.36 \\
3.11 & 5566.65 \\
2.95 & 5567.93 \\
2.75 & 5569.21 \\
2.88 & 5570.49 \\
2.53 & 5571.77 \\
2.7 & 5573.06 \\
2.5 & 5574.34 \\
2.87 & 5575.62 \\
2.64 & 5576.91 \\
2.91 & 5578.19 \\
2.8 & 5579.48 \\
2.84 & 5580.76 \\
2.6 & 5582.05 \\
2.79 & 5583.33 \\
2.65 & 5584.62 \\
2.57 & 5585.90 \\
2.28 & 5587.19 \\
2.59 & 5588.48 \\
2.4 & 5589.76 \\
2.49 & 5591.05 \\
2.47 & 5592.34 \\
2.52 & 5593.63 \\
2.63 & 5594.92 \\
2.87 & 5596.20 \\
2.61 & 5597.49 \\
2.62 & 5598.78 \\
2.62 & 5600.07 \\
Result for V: 0.9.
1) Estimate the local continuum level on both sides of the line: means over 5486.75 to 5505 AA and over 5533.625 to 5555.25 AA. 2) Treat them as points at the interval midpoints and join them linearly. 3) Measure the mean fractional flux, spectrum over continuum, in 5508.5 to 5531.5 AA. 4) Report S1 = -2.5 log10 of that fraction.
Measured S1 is 0.05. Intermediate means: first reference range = 2.78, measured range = 2.63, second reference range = 2.75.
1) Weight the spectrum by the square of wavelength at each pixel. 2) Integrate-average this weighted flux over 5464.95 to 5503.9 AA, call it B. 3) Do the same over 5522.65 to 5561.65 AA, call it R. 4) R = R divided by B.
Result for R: 1.02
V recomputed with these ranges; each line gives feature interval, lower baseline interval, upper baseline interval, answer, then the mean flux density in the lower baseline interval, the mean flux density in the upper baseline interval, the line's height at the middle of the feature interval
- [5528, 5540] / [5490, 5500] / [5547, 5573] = 0.4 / 2.78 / 2.76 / 2.77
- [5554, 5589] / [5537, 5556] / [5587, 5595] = -1.5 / 2.75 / 2.48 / 2.6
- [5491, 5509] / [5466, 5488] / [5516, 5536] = -0.8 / 2.66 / 2.66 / 2.66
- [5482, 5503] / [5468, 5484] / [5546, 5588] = -0.9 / 2.63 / 2.73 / 2.65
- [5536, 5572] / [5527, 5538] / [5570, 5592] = -1.7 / 2.62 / 2.64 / 2.63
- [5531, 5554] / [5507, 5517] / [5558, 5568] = -0.3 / 2.65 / 2.76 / 2.72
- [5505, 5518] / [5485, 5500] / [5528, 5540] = 0.3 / 2.77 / 2.67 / 2.73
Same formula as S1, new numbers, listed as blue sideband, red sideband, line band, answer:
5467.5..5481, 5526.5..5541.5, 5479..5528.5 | -0.036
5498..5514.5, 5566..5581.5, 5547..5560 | 0.009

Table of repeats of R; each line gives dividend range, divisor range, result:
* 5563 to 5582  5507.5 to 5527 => 1.05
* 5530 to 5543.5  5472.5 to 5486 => 1.06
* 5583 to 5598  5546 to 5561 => 0.94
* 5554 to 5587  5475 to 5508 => 1.03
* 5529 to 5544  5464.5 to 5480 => 1.05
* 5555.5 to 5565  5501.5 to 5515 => 1.01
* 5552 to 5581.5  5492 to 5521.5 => 1.03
